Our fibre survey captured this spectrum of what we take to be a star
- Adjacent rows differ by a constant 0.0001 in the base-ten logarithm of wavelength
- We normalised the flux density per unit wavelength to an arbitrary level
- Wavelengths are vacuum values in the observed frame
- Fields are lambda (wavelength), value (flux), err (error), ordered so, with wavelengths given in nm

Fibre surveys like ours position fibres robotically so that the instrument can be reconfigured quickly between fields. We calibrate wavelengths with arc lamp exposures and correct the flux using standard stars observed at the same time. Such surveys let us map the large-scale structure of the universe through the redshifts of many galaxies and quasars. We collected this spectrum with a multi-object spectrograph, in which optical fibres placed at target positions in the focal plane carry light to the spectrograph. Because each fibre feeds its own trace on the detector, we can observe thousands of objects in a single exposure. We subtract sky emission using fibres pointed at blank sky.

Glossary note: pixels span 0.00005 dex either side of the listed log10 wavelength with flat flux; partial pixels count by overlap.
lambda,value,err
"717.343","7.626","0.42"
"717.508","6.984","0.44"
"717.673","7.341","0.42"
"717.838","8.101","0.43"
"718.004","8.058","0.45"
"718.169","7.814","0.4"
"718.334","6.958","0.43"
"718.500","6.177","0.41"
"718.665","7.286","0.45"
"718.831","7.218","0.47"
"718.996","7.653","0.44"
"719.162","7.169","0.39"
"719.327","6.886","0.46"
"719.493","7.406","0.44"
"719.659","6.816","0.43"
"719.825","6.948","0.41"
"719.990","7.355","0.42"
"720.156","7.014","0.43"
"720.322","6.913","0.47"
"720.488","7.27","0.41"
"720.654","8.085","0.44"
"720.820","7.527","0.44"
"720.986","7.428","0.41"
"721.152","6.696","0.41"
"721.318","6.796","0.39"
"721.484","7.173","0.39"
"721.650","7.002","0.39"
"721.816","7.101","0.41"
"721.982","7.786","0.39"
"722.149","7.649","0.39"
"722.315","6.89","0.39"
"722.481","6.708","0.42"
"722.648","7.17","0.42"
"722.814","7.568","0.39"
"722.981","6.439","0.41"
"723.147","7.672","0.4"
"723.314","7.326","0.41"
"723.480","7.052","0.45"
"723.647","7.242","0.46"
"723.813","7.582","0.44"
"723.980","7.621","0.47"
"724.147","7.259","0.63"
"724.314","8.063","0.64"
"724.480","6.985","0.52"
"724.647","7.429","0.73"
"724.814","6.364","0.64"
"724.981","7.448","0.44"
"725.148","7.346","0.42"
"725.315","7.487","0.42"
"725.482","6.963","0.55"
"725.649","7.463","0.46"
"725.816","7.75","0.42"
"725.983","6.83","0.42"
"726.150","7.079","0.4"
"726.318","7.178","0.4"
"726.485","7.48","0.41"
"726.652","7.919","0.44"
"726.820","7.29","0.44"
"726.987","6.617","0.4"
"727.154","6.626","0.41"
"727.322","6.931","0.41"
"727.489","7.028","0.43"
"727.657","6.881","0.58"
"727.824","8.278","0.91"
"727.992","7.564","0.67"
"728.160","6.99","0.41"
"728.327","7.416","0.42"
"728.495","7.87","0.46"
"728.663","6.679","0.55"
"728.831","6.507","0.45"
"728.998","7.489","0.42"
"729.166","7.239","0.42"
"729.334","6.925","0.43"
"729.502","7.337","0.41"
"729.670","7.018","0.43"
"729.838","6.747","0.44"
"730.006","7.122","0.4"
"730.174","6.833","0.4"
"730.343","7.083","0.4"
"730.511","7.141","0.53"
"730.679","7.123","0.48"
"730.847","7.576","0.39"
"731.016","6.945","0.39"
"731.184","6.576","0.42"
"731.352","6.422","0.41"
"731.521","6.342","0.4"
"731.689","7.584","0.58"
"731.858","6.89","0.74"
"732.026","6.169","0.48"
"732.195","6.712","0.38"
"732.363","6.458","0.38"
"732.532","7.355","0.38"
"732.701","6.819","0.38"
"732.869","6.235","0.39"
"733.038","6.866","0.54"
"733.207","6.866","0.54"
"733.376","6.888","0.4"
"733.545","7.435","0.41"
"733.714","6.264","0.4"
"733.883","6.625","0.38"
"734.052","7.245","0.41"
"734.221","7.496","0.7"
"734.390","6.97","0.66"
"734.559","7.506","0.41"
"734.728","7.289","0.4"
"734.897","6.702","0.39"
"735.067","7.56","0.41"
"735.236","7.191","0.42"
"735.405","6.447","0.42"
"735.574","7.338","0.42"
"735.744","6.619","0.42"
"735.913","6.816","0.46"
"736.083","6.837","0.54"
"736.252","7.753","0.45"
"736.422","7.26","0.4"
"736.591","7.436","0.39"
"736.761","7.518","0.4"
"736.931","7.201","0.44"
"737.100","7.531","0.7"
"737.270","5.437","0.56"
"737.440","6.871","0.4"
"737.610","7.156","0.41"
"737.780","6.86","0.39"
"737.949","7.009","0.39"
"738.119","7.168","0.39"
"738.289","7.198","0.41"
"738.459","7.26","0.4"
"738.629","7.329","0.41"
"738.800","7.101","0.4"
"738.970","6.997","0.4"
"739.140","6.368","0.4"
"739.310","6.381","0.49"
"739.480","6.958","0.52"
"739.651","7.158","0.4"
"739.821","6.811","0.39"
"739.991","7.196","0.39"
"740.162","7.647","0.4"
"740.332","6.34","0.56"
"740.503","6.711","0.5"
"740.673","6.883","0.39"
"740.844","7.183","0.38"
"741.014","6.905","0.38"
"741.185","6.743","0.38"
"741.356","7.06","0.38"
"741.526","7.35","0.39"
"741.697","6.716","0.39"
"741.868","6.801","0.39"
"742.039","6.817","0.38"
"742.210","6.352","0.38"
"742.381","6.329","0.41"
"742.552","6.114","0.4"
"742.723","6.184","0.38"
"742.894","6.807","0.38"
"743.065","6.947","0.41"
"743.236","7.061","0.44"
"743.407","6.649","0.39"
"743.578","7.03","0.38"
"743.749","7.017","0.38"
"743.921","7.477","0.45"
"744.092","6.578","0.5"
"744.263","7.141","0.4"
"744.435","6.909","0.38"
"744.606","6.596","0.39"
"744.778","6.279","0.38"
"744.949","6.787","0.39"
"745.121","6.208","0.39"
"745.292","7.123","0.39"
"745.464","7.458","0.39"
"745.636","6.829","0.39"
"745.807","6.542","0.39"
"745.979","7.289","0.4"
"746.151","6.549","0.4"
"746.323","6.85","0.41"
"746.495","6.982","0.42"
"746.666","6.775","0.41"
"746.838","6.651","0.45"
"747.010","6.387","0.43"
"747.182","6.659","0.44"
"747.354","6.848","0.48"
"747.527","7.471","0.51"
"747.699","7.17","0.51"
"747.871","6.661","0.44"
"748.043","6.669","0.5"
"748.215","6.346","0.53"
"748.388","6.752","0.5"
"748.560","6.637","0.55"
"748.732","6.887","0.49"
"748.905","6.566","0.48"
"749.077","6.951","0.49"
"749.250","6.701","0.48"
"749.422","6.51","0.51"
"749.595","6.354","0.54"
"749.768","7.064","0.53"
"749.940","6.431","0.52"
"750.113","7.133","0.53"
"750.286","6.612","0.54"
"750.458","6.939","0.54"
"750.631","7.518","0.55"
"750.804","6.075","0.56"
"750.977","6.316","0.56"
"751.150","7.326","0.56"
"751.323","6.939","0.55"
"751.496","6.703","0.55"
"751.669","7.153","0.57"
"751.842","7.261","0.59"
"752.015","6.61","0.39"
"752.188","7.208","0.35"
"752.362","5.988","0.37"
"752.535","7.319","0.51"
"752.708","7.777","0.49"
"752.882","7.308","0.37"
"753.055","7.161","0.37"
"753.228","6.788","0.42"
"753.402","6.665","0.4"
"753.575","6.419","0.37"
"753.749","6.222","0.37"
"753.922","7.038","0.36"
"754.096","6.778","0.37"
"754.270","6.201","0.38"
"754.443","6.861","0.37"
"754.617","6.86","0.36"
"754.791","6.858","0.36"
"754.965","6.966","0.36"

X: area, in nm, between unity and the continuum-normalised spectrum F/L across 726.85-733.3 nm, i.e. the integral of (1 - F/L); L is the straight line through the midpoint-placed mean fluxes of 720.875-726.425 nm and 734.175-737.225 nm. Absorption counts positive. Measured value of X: 0.193 nm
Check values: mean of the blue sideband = 7.23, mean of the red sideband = 7.17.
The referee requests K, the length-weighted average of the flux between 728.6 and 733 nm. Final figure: 6.9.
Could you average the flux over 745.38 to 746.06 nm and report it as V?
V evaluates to 7.03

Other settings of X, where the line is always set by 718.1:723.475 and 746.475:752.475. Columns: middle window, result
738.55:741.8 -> -0.013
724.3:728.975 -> -0.081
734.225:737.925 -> -0.055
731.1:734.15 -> 0.108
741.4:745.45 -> 0.057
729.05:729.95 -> -0.001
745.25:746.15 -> -0.022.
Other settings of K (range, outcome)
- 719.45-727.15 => 7.24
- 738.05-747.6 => 6.85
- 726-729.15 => 7.2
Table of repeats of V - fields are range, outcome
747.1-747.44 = 6.76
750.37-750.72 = 7.23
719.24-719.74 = 7.04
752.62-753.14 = 7.42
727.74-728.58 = 7.62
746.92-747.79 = 6.9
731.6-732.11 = 6.88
